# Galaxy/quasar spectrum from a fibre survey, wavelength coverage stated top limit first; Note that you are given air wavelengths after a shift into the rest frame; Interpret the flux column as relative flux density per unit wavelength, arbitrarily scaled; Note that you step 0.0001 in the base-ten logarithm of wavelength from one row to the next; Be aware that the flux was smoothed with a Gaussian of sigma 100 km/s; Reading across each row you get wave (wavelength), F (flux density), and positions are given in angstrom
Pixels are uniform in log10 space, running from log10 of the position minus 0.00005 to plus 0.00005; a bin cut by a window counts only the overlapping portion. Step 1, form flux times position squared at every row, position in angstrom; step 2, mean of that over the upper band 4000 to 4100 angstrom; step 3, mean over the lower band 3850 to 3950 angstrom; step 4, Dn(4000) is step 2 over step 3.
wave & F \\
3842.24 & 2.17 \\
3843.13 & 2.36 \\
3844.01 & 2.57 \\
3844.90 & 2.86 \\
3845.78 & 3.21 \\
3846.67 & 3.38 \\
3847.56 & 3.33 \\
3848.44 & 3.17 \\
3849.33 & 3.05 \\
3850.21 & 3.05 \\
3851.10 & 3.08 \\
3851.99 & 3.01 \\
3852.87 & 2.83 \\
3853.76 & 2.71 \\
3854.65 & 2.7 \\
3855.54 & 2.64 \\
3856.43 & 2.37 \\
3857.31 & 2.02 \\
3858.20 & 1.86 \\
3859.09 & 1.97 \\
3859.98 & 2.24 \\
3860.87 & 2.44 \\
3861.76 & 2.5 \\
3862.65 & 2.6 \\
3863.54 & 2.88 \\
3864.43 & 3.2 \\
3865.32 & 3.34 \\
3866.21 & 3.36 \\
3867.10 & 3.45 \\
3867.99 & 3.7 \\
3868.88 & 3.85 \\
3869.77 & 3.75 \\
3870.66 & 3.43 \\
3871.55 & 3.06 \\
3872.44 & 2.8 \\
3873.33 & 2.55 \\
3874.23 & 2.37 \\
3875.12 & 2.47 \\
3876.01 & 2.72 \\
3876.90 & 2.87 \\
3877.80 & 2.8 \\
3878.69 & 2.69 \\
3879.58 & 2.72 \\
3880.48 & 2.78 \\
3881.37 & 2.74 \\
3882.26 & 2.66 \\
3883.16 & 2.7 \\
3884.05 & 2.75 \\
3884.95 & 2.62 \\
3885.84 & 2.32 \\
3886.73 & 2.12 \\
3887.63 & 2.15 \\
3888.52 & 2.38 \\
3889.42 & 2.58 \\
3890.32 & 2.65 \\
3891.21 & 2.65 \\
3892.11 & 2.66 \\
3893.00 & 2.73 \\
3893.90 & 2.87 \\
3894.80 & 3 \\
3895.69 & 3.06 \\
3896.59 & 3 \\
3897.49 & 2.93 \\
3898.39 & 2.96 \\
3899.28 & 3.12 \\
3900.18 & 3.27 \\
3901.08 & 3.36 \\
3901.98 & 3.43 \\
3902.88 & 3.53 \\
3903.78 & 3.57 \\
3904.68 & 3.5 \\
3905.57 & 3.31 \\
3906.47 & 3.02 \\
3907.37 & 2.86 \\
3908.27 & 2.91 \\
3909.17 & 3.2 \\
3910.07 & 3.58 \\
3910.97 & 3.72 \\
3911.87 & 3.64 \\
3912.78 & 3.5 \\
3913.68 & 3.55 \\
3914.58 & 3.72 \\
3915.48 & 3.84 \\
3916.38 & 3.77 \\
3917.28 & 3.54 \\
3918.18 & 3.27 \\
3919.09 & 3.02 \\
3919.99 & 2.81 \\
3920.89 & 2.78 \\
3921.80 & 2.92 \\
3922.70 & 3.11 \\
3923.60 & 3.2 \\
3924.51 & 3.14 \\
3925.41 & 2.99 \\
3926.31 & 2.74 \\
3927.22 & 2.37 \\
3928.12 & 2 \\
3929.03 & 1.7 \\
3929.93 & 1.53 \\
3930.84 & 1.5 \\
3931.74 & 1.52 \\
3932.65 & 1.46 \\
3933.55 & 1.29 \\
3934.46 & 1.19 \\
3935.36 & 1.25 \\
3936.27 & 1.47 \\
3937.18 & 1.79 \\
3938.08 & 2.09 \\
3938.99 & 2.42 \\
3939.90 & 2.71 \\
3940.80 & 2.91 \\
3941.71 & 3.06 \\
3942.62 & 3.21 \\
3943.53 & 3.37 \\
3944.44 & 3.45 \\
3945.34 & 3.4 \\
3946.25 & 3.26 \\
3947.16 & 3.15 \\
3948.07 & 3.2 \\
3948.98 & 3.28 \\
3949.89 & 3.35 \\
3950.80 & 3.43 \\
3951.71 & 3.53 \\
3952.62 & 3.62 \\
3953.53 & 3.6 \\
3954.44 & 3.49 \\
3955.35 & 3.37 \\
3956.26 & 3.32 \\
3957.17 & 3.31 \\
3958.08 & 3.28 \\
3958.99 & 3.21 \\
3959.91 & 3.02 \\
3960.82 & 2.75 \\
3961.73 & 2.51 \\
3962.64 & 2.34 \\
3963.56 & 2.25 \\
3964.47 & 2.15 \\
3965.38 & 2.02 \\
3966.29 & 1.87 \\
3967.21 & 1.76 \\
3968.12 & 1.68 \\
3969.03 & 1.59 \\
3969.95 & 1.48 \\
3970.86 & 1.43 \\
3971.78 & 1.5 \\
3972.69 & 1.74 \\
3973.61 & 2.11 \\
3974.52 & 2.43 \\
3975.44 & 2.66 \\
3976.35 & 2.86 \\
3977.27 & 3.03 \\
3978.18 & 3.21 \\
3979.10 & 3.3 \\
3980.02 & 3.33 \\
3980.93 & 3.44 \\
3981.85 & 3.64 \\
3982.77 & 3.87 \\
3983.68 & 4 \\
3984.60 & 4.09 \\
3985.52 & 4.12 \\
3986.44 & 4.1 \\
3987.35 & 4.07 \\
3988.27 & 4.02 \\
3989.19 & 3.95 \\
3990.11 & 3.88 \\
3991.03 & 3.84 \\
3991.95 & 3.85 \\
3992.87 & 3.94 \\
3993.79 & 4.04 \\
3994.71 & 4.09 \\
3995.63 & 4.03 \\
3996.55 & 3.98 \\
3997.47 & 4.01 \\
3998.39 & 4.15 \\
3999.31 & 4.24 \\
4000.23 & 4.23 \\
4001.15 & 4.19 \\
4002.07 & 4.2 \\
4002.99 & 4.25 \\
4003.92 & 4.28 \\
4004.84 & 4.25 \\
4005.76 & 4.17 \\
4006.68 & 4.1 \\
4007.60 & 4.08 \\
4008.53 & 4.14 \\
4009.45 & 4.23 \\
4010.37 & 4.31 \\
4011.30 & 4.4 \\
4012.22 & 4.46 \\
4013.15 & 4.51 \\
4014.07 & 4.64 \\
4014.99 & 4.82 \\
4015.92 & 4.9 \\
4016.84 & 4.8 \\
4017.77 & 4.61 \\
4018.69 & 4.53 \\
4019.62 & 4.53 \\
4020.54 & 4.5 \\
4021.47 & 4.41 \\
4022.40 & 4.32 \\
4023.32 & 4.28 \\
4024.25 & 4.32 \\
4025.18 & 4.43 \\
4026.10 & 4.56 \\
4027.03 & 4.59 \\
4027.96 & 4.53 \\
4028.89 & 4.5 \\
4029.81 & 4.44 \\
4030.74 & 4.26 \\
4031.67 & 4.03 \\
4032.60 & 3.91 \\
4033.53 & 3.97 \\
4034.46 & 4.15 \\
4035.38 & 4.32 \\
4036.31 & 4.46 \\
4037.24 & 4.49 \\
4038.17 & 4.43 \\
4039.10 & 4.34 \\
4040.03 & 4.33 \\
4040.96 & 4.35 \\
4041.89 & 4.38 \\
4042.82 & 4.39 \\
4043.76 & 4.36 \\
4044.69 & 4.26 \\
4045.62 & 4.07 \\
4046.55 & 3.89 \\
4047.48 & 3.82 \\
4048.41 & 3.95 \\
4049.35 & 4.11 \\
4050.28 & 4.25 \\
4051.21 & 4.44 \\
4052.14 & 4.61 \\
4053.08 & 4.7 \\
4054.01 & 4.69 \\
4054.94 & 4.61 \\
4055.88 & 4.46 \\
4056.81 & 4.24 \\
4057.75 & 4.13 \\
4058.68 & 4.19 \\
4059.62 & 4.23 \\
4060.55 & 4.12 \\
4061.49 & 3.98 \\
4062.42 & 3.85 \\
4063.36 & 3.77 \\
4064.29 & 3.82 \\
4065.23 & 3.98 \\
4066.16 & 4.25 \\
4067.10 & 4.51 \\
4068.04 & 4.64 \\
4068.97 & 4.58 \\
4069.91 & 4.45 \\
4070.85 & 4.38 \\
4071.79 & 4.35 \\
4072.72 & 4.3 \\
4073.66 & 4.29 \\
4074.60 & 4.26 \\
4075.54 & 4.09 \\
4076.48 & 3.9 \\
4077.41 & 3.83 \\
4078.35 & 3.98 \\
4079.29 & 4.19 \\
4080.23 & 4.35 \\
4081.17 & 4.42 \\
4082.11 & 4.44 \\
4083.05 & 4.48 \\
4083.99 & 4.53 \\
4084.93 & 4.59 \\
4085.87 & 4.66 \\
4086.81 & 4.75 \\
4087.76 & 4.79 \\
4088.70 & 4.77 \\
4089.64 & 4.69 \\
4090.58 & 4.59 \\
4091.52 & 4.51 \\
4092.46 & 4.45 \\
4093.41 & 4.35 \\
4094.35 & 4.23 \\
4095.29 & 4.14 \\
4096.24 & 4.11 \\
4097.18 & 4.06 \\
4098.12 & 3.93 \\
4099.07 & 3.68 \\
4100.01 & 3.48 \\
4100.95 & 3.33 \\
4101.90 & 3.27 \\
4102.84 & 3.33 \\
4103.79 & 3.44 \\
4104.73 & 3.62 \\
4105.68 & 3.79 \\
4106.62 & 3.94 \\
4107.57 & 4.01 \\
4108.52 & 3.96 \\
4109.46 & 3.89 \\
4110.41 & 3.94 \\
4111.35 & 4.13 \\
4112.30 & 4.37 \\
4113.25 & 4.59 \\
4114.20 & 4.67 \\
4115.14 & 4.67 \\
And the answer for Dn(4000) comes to 1.7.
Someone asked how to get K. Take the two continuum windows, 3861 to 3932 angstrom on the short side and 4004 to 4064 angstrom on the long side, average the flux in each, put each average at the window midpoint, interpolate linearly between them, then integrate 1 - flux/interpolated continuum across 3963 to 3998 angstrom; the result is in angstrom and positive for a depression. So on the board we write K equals 6.6 angstrom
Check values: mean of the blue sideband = 2.94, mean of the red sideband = 4.32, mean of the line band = 3.09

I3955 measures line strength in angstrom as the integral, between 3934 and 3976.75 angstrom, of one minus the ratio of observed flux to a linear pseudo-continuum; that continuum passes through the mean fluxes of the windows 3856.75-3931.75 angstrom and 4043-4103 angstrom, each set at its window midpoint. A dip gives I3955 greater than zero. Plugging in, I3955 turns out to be 9.3 angstrom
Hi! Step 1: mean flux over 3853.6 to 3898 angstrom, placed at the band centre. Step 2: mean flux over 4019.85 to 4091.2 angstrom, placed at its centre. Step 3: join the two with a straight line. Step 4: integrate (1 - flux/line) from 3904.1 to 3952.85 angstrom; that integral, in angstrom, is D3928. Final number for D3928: 5.3 angstrom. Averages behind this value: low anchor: 2.75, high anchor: 4.32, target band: 2.85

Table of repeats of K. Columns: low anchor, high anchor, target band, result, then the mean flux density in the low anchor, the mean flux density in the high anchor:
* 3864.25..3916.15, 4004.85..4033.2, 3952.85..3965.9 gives 2.97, 3.04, 4.41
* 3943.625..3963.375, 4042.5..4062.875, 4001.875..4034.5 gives -4.14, 3.22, 4.24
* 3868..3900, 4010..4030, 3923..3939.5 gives 6.79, 2.8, 4.52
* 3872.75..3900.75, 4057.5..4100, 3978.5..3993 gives -1.30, 2.71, 4.27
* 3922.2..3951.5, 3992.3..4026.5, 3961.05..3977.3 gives 6.17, 2.53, 4.32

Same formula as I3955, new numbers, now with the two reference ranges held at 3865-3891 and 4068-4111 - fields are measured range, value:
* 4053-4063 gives -0.77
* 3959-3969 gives 3.33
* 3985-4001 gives -2.14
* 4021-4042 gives -2.98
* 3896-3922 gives -2.31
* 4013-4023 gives -2.37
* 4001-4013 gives -1.97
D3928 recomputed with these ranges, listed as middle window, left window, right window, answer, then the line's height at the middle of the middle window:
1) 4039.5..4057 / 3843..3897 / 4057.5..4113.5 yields -1.7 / 3.92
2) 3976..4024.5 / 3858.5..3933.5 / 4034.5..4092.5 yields -4.1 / 3.78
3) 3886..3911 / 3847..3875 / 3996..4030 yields 2.1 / 3.25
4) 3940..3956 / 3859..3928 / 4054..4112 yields 0.1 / 3.33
